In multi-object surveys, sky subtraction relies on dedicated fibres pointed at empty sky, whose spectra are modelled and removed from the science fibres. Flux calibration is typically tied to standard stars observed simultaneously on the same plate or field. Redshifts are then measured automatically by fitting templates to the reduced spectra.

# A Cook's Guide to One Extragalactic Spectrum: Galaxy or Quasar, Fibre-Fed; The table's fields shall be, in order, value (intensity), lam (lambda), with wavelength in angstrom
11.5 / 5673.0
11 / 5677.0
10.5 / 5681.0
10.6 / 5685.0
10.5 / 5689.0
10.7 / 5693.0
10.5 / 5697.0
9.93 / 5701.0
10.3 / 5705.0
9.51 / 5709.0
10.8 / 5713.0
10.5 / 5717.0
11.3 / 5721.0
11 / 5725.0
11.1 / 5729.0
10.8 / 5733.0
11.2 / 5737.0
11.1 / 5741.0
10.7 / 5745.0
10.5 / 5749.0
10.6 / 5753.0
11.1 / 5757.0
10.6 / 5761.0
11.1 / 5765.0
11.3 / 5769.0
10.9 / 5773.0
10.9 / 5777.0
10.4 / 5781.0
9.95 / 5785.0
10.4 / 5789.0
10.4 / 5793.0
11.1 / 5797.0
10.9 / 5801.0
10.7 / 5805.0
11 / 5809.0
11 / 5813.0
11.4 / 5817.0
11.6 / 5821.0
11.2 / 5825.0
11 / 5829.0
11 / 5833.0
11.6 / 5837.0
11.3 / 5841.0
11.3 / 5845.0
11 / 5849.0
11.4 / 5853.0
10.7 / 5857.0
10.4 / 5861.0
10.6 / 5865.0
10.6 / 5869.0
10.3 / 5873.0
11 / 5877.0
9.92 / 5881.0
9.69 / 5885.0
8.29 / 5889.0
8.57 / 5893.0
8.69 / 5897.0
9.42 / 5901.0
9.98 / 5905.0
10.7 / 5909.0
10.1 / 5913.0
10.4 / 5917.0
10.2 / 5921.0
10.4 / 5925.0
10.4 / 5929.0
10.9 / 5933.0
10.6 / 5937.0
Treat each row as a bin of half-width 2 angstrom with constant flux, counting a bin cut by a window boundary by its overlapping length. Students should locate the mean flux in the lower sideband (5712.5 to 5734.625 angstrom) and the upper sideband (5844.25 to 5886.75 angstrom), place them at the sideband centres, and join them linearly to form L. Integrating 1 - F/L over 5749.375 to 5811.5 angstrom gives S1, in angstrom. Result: 0.28 angstrom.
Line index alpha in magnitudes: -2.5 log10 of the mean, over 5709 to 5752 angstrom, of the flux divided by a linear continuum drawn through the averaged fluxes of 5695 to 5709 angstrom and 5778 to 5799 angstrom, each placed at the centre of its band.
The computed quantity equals -0.060 mag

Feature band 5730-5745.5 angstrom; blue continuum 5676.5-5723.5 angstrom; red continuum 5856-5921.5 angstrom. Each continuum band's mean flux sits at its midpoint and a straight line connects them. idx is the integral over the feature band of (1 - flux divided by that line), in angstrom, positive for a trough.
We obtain -0.9 angstrom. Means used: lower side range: 10.5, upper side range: 9.96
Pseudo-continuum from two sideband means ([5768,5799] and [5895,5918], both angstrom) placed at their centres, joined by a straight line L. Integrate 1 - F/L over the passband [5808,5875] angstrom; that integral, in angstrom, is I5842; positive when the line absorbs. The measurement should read -4.9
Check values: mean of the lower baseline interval 10.6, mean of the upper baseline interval 9.86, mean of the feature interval 11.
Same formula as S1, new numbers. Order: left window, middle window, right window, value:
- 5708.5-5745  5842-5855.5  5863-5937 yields -1.2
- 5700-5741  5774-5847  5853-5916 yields -4.6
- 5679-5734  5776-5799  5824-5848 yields 1.0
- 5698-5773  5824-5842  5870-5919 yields -1.9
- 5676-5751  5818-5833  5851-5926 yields -1.4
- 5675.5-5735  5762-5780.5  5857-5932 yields -1.0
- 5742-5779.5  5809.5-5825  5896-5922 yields -1.1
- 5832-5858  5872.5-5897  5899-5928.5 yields 2.6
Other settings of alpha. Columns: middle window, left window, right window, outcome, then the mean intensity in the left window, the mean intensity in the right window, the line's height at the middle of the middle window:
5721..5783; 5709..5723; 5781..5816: -0.02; 10.7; 10.7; 10.7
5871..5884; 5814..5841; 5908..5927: 0.04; 11.3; 10.3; 10.8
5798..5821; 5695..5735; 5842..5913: -0.07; 10.6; 10.2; 10.3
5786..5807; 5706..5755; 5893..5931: -0.02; 10.7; 9.96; 10.5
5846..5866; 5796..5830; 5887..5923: -0.05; 11.1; 9.59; 10.4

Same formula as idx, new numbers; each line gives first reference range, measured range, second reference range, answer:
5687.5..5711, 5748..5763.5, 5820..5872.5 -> -0.3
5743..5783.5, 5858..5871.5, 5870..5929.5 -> -0.6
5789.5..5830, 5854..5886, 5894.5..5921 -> -0.4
